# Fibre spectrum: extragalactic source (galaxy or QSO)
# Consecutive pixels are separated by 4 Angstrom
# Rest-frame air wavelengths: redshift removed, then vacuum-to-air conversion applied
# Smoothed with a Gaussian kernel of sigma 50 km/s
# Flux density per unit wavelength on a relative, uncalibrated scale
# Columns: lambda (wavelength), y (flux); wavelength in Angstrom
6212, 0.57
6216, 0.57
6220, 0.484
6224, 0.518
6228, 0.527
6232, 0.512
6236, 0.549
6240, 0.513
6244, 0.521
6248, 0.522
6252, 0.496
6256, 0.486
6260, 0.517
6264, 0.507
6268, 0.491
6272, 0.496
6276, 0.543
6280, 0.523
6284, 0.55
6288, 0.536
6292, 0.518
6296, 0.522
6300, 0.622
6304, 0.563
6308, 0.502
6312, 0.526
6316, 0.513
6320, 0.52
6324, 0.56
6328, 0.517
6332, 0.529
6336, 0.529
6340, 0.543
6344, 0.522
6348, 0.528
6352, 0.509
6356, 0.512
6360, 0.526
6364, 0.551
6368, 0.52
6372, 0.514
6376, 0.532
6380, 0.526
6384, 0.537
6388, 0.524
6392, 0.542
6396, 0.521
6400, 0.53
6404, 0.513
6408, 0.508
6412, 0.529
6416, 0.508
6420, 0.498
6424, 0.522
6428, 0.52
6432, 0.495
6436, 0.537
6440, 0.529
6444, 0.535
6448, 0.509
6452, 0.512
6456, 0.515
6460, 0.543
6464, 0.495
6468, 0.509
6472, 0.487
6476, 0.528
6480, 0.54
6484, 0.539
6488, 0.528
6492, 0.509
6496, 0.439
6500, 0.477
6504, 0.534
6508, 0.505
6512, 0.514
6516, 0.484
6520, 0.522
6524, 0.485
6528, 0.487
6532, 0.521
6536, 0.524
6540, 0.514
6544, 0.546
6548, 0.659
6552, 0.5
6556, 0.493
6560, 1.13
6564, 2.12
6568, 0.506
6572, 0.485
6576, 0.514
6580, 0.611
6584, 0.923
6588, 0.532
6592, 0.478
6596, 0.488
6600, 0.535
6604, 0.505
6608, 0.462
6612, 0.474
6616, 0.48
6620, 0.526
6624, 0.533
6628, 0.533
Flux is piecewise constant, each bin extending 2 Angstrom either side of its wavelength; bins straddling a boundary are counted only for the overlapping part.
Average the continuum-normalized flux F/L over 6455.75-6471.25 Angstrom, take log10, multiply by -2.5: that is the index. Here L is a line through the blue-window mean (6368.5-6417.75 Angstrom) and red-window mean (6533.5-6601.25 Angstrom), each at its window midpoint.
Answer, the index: 0.145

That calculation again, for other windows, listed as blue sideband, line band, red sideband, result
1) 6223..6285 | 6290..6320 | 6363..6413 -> -0.03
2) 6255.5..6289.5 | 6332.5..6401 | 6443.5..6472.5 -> -0.02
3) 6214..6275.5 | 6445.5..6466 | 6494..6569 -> 0.17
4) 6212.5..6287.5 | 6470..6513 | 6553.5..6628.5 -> 0.20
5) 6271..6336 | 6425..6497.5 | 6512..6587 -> 0.19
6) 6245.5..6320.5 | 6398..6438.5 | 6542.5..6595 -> 0.20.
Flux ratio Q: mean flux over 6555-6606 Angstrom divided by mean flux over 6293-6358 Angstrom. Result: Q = 1.36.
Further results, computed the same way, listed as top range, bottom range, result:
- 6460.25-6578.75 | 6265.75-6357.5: 1.11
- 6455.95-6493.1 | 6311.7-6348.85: 0.98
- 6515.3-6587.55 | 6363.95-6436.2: 1.28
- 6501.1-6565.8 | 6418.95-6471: 1.26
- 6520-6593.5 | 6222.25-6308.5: 1.27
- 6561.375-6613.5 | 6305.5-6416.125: 1.28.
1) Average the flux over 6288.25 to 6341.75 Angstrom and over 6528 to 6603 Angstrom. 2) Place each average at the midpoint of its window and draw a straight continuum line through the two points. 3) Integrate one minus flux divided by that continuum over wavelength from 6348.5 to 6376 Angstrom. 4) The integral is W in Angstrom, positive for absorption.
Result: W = 1.8 Angstrom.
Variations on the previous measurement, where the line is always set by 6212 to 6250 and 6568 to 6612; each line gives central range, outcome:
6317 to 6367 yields 0.43 Angstrom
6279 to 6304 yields -0.82 Angstrom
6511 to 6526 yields 1.19 Angstrom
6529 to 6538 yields 0.42 Angstrom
